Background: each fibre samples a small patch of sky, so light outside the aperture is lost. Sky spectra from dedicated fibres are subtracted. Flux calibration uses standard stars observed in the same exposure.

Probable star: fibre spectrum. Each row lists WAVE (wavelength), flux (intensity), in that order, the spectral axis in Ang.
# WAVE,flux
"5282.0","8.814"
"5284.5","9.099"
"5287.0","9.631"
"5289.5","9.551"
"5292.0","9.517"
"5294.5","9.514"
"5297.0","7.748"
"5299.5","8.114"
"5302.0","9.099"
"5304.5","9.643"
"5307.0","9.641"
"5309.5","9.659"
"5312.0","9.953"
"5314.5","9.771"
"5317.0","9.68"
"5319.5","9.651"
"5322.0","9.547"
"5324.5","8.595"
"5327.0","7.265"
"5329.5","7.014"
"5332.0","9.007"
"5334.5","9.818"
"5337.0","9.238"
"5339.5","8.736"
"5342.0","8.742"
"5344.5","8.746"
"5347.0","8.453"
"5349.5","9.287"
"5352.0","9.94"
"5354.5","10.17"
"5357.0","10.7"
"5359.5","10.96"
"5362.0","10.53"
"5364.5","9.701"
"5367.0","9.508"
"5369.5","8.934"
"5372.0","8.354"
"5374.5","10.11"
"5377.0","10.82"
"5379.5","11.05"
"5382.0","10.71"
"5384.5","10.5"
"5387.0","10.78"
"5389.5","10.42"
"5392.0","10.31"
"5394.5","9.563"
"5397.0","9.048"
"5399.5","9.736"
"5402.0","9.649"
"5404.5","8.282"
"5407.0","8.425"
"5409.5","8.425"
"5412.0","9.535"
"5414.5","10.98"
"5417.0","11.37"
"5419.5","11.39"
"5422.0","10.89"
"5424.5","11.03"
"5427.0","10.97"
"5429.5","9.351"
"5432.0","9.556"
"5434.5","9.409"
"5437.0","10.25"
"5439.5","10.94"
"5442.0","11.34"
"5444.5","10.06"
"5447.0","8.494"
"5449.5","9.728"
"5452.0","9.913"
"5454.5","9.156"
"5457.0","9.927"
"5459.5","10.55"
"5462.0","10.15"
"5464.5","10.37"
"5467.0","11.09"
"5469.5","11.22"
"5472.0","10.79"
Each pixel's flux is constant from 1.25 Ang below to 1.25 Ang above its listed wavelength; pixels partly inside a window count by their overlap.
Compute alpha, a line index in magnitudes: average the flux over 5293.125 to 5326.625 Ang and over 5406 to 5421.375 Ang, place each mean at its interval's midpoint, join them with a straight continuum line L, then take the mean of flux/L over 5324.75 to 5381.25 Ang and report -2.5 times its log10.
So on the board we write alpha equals 0.02 mag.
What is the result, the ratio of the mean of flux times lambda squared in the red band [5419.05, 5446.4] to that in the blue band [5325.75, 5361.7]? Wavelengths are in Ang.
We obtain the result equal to 1.17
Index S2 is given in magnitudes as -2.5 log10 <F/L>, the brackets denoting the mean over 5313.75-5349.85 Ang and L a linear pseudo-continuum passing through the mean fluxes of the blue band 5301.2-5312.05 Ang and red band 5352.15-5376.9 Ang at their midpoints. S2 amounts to 0.10 mag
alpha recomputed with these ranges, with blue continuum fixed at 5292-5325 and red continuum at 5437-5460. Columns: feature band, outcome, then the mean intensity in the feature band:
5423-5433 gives -0.038 mag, 10.3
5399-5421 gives 0.005 mag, 9.77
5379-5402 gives -0.051 mag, 10.2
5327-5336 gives 0.119 mag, 8.44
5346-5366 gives -0.049 mag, 9.98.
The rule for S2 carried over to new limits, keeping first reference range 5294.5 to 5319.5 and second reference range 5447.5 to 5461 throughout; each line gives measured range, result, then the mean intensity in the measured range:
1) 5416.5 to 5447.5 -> -0.08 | 10.4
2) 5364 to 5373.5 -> 0.05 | 9.1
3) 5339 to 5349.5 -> 0.08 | 8.74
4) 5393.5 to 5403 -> 0.01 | 9.49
